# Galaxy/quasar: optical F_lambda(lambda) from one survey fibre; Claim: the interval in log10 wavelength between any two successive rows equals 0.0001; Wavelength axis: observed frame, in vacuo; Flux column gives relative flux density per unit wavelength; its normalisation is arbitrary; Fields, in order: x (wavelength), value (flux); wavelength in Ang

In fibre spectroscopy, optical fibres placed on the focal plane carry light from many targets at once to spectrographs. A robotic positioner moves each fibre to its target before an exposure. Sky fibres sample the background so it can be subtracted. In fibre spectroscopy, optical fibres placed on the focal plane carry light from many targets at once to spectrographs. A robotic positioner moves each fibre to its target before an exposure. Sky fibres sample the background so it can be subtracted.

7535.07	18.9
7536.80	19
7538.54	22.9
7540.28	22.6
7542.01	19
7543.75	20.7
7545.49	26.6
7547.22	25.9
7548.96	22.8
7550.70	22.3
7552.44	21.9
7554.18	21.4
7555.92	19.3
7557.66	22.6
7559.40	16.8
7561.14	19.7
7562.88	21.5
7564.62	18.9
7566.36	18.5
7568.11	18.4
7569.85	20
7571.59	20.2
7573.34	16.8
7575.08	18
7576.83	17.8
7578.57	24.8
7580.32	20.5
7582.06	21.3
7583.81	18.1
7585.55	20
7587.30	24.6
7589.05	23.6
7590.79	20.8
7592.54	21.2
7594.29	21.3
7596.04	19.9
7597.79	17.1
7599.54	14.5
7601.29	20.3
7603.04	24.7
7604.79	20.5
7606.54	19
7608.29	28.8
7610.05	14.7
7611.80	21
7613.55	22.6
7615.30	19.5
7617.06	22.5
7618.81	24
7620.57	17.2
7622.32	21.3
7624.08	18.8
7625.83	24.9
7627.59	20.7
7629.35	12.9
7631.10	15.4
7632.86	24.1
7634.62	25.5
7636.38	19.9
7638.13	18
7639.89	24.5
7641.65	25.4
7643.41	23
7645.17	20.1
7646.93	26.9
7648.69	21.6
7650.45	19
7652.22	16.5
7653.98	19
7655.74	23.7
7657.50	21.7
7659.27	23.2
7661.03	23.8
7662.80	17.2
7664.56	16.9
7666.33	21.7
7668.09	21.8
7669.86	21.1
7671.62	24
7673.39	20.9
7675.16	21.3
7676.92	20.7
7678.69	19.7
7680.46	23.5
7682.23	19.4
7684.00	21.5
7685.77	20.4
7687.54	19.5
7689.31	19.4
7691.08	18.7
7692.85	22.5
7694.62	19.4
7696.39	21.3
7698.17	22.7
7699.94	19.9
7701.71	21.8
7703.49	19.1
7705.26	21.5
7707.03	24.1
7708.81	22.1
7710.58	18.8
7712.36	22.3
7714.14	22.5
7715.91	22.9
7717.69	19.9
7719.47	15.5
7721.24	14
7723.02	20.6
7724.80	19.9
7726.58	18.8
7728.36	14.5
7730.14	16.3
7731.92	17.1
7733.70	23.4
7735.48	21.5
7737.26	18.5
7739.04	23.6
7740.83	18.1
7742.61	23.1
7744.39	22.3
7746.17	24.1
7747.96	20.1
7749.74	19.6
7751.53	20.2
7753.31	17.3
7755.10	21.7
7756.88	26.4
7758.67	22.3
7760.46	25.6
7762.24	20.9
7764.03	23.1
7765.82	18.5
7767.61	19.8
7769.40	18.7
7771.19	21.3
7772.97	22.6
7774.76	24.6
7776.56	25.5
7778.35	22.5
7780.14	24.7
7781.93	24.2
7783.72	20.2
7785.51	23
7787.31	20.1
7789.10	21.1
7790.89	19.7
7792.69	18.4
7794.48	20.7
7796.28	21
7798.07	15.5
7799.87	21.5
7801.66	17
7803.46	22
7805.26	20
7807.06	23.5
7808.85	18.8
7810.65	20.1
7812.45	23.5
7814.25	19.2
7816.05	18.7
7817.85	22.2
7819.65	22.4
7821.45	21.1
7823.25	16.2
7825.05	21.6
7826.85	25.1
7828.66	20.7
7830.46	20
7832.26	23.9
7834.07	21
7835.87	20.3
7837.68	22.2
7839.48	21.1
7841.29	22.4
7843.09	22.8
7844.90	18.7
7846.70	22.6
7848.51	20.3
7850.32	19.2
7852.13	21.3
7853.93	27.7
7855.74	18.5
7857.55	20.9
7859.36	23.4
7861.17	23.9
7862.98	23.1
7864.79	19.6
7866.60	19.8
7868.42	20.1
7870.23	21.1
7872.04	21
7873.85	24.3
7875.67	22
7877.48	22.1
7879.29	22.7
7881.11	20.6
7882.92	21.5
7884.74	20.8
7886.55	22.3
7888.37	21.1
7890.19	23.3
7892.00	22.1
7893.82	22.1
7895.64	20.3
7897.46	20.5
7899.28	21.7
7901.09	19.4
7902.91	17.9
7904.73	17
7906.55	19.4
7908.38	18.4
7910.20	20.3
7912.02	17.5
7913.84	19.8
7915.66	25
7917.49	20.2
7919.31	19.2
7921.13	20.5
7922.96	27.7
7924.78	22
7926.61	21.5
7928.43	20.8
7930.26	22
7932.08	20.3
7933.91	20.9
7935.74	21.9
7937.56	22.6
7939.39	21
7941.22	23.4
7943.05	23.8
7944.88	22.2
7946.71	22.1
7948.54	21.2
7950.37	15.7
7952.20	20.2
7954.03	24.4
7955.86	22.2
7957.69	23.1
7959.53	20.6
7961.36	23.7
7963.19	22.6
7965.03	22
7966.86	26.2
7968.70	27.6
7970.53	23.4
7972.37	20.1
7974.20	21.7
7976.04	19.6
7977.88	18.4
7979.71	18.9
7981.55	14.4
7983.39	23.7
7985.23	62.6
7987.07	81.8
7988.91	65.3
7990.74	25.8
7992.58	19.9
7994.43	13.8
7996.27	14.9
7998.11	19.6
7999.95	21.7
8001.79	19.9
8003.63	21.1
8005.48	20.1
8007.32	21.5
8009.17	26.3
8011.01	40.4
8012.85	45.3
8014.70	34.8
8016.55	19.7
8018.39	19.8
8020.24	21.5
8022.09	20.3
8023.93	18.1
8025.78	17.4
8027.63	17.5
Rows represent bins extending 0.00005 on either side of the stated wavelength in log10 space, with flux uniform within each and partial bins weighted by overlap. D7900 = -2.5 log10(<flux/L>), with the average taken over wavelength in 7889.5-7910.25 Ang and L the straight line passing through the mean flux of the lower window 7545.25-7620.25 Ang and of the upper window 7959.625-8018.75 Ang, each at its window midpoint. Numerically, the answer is 0.272 mag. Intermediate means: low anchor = 20.7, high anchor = 27.4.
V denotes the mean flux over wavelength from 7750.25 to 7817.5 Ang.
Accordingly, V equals 21.2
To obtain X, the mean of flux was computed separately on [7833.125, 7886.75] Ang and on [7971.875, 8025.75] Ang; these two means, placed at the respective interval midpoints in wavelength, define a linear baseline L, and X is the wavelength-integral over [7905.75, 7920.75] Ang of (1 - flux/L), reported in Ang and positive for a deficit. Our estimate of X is 2.4 Ang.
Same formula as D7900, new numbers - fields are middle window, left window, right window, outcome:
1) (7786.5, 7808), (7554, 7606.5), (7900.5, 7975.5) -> 0.05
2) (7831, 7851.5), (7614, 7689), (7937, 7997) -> 0.12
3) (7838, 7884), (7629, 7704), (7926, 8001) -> 0.09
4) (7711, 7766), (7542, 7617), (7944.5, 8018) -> 0.12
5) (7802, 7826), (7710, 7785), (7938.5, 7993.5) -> 0.10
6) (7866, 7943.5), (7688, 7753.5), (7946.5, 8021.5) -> 0.15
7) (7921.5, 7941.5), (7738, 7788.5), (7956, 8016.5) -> 0.18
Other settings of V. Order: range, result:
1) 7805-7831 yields 20.9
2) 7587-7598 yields 21.3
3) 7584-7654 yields 20.9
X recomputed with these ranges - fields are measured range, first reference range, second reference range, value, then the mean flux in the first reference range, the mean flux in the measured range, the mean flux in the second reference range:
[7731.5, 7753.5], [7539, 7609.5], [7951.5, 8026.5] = 2.0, 20.8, 20.9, 26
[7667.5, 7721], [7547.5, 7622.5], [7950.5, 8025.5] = 2.8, 20.5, 20.9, 26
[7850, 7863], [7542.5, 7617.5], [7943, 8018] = 1.1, 20.7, 22.3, 26.1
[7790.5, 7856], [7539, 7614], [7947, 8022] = 8.4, 20.7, 20.9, 26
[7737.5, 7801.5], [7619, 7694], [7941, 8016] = 3.9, 20.9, 21.4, 26.2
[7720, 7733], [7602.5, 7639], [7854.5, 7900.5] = 2.3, 20.7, 17.4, 21.6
